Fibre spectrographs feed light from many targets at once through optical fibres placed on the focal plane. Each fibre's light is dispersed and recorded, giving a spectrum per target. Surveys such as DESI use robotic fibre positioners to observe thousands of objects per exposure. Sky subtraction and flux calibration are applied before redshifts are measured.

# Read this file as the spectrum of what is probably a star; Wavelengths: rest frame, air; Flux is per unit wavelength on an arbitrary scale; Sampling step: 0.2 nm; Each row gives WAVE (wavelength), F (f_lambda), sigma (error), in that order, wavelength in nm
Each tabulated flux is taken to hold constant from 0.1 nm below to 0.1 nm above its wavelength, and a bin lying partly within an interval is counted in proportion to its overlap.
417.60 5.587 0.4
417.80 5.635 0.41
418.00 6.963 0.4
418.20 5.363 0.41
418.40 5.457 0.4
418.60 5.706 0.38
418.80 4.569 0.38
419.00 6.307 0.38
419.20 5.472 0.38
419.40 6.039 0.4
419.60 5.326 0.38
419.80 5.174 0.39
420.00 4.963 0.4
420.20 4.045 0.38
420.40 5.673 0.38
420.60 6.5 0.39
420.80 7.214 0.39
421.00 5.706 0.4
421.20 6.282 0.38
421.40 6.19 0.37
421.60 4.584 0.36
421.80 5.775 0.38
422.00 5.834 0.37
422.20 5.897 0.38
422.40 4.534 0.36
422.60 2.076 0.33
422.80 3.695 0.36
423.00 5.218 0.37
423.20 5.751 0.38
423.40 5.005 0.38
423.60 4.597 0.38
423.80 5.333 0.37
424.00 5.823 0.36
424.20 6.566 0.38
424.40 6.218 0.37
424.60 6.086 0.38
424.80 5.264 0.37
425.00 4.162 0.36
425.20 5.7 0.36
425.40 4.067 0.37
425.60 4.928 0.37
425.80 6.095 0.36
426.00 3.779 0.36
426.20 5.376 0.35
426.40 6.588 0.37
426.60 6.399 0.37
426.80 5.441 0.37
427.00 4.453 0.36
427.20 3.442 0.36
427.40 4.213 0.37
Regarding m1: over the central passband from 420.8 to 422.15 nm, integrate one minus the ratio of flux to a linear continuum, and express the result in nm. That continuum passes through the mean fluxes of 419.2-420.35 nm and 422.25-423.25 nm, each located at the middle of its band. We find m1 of -0.35 nm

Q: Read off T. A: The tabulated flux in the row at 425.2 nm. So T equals 5.7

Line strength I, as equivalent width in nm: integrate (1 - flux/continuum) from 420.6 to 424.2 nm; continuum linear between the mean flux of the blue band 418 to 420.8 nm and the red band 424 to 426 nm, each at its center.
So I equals 0.08 nm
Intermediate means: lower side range 5.55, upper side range 5.39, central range 5.34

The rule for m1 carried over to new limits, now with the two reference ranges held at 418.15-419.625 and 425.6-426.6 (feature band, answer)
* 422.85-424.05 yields 0.07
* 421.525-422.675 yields 0.14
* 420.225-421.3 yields -0.11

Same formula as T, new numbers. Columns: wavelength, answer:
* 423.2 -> 5.751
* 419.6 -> 5.326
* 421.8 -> 5.775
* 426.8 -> 5.441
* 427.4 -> 4.213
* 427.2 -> 3.442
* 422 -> 5.834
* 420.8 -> 7.214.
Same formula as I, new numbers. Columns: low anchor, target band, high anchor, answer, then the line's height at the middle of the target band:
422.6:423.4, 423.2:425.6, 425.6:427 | -0.20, 4.95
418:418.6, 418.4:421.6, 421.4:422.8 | -0.21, 5.31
